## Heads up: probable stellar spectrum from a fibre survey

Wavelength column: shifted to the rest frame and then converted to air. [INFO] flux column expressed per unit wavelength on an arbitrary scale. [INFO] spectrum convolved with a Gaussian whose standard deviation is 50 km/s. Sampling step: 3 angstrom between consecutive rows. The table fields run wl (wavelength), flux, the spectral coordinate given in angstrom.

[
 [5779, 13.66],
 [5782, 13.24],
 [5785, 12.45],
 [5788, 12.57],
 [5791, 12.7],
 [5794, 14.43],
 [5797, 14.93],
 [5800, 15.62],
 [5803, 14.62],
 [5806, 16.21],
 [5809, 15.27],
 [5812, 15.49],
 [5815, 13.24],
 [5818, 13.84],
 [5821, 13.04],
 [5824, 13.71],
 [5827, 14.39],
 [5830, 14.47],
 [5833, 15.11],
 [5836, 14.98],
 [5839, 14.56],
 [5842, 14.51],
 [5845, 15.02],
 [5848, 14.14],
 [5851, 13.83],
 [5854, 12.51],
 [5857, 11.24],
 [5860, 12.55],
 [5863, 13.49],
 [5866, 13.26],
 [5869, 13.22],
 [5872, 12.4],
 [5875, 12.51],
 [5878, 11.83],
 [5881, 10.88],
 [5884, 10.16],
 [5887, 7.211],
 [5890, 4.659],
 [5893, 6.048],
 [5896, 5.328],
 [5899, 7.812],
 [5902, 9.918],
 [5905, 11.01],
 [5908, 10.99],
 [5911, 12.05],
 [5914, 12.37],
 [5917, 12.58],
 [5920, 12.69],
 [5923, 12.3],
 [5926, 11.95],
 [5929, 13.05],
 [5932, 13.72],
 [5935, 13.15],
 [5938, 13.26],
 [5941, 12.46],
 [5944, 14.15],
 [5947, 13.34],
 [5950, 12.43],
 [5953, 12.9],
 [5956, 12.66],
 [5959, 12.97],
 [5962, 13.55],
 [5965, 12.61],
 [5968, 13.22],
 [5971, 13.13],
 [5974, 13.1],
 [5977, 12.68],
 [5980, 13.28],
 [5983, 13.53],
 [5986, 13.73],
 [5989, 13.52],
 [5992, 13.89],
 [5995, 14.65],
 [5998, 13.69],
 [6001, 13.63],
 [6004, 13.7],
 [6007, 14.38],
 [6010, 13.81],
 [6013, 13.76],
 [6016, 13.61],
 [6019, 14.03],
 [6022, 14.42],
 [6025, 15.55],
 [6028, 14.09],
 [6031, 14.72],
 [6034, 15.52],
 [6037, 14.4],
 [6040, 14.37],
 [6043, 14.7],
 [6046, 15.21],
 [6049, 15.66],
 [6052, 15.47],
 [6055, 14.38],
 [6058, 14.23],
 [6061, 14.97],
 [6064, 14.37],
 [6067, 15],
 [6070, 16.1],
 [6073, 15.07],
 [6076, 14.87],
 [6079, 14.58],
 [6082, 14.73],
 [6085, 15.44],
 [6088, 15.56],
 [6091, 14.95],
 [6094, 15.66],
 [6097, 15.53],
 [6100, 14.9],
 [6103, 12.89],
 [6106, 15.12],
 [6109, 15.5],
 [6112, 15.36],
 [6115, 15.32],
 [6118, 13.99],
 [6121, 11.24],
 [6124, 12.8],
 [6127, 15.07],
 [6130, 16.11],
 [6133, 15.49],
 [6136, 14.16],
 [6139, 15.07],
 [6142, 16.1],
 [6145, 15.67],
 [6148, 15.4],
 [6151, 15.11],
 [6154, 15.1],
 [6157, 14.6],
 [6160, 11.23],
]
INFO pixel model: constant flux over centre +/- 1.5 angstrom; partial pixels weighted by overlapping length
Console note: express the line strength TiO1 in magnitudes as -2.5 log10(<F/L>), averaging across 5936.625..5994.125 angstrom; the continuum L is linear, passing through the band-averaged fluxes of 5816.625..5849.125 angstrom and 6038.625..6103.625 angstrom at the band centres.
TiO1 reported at 0.12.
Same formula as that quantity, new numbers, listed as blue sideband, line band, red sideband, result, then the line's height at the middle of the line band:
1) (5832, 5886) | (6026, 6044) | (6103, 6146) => -0.04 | 14.1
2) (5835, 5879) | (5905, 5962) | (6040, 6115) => 0.10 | 13.9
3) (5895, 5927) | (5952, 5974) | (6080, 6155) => -0.10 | 11.9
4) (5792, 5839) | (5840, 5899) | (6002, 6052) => 0.28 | 14.6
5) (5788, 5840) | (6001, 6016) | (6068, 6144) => 0.07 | 14.7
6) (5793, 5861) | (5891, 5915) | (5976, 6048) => 0.46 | 14.2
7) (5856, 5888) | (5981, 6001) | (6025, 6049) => 0.01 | 14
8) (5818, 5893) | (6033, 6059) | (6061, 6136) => -0.04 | 14.3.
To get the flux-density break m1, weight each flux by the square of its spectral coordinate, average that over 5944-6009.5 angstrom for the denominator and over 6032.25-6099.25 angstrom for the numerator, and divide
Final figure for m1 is 1.16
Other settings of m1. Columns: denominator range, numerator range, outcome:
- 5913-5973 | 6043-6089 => 1.21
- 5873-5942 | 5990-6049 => 1.38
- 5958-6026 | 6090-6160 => 1.13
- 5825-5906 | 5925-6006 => 1.17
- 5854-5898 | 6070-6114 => 1.56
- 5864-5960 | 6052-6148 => 1.38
